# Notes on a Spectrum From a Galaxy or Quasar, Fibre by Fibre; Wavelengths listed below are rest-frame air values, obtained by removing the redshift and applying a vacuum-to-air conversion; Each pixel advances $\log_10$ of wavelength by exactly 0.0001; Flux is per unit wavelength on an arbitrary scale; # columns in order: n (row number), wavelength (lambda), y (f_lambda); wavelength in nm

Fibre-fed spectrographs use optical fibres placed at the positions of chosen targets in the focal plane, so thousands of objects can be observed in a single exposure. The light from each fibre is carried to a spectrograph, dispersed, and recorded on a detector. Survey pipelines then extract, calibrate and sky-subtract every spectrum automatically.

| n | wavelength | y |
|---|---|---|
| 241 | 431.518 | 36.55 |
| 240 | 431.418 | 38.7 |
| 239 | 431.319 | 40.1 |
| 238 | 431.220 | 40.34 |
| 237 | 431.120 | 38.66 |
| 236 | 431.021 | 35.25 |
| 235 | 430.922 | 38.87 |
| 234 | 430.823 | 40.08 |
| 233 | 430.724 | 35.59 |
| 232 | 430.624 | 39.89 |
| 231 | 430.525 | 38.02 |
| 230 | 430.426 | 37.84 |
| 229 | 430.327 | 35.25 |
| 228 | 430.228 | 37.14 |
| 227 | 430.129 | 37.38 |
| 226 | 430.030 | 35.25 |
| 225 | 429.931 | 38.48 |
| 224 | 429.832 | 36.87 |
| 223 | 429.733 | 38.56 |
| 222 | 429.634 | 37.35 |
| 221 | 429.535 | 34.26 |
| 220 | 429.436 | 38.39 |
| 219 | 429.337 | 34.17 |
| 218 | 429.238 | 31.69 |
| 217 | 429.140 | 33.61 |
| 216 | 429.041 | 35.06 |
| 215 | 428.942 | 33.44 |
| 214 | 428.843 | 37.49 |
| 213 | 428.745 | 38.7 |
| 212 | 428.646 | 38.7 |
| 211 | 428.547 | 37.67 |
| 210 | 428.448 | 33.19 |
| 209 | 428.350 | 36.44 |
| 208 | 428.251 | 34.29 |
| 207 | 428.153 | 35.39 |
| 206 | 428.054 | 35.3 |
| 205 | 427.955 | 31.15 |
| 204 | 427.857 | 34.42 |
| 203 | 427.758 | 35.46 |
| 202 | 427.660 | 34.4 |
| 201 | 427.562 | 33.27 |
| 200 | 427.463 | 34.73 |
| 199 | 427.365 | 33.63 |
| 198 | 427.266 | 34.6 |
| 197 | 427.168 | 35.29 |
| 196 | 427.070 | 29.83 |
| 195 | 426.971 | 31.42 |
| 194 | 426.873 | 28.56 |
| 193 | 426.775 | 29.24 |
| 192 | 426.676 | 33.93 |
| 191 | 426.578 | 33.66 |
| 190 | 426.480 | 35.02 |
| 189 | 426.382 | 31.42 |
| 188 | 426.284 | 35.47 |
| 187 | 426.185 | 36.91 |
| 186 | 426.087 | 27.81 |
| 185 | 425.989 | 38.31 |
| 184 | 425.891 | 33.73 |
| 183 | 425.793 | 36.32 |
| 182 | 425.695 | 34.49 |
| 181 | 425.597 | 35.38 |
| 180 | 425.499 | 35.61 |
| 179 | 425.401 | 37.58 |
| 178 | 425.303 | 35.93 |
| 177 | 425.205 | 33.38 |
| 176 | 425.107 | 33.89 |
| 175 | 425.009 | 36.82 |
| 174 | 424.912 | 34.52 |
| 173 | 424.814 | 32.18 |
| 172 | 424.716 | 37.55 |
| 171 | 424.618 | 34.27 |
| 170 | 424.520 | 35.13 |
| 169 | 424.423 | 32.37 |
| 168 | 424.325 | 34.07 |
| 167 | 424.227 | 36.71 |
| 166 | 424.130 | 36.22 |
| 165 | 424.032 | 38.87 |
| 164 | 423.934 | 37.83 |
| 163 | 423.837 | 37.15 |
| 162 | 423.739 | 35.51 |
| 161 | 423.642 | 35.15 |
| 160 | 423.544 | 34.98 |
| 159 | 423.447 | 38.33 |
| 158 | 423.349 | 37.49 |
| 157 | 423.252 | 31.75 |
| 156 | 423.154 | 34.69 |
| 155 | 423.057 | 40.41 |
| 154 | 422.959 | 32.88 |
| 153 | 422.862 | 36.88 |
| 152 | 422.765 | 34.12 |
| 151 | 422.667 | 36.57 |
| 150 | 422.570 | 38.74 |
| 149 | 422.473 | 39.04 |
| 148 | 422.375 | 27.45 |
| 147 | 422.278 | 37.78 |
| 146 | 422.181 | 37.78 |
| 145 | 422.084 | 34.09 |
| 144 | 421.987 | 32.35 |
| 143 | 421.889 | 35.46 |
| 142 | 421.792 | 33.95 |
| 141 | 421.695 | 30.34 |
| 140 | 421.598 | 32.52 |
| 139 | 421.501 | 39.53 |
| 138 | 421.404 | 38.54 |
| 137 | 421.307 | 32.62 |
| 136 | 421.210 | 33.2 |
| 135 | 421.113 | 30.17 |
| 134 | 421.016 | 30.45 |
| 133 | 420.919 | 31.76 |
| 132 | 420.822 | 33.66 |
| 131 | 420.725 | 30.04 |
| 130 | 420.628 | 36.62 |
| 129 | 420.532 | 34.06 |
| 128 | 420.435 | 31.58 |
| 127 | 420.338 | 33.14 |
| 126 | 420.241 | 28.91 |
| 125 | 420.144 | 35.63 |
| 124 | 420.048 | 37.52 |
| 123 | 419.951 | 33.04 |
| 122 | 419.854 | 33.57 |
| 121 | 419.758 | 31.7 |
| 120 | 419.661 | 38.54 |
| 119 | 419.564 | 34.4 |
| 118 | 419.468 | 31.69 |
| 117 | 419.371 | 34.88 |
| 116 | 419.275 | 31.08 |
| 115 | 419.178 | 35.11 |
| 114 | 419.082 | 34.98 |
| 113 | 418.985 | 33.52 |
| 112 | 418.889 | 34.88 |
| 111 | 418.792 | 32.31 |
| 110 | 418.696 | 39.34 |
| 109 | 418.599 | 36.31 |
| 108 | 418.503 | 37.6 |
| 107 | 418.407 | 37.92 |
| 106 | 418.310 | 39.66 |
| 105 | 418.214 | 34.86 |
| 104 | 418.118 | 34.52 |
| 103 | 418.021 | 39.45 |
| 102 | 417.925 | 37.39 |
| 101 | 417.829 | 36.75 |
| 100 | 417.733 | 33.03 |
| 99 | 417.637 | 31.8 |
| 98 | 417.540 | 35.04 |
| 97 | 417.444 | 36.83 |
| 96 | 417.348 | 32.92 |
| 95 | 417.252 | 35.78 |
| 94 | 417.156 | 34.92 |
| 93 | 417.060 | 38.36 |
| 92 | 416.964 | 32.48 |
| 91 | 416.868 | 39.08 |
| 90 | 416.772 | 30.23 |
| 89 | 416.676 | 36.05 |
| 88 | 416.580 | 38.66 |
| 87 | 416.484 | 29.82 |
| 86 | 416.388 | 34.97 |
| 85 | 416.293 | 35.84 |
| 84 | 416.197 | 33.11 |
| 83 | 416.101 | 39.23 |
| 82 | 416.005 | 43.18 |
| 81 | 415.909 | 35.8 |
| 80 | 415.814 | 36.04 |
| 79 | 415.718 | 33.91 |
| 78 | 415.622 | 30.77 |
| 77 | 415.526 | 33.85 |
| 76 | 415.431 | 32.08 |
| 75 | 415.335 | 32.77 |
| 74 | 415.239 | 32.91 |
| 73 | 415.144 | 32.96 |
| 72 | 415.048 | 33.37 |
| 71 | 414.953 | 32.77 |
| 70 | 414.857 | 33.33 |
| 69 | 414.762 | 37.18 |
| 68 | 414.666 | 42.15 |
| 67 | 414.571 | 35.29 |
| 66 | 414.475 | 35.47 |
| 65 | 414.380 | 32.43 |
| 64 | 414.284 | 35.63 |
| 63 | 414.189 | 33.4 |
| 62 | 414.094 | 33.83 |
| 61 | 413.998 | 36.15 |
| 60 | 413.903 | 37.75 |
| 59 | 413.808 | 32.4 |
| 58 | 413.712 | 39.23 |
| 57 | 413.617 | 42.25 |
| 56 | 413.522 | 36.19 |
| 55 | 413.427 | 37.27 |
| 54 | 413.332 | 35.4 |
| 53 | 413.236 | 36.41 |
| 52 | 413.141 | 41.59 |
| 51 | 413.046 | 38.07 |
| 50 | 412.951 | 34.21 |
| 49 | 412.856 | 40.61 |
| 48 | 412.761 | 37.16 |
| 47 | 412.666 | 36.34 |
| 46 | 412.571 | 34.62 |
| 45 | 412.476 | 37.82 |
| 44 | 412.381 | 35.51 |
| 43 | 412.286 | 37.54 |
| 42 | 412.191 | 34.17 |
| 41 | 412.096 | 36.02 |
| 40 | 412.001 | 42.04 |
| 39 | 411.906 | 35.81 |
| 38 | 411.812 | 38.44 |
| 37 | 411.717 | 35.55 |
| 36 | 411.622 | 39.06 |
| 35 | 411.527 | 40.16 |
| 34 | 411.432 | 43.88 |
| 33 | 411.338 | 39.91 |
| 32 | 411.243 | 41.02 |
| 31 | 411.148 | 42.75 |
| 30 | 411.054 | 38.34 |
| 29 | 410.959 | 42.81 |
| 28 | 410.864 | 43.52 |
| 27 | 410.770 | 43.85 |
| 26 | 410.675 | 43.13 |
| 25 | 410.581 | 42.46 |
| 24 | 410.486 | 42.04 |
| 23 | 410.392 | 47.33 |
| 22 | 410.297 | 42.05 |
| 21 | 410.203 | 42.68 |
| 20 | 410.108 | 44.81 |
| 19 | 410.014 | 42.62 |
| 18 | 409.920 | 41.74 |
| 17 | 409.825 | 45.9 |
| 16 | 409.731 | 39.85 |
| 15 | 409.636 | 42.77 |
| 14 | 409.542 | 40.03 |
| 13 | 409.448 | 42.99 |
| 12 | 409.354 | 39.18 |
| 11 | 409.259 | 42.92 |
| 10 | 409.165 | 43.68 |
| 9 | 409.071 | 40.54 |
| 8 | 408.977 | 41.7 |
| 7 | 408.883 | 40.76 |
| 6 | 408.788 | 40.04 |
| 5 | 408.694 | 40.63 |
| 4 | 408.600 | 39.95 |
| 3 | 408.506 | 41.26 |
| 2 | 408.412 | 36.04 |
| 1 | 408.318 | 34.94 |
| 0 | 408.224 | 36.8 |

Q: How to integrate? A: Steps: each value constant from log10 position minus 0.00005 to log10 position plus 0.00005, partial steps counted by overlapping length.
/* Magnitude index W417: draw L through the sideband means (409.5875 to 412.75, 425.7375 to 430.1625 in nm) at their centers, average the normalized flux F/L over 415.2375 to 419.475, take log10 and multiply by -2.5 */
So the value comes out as 0.09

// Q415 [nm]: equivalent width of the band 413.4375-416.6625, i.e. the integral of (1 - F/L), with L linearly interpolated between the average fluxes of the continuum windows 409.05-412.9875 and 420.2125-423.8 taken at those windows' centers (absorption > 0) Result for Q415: 0.25 nm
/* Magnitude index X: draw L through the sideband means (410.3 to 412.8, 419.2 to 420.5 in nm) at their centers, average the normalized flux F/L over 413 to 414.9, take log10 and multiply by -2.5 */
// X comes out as 0.039 mag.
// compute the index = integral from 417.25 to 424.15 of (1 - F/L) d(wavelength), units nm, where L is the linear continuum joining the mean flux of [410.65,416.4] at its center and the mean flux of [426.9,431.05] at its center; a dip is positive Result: 0.28 nm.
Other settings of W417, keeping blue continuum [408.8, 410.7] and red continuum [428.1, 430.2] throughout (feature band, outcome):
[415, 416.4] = 0.17 mag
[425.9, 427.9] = 0.11 mag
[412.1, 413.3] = 0.12 mag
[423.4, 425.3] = 0.06 mag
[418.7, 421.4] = 0.17 mag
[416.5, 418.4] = 0.12 mag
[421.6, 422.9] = 0.10 mag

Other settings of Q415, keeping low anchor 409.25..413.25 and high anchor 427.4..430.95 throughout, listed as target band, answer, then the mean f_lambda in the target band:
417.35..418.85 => 0.099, 36.1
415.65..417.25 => 0.137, 35.7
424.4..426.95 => 0.184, 34.2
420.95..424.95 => 0.254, 35.1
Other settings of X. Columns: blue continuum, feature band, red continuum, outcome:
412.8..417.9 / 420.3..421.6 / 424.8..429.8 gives 0.05 mag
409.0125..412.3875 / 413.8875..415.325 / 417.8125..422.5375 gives 0.10 mag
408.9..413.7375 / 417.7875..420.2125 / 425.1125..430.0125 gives 0.06 mag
